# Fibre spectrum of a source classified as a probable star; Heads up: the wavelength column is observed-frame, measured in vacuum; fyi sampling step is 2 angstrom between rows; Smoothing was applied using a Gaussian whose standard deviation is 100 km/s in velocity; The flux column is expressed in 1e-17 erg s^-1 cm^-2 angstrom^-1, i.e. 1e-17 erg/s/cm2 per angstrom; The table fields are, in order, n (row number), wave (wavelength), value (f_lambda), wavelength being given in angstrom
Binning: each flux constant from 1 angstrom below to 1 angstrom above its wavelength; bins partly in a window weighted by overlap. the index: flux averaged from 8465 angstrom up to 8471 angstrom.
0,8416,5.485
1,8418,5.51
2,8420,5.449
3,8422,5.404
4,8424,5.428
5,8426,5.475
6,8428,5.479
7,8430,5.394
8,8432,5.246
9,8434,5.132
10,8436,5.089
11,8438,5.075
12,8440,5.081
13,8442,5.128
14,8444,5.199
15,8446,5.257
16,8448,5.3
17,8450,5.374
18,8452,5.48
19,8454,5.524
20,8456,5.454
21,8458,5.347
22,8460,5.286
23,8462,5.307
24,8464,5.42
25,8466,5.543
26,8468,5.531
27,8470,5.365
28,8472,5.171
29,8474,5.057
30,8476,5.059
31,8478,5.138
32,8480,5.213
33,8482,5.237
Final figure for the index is 5.48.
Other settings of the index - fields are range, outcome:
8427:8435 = 5.31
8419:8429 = 5.45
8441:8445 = 5.16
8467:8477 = 5.24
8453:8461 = 5.4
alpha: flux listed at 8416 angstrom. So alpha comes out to 5.485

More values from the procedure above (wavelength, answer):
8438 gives 5.075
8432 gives 5.246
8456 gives 5.454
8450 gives 5.374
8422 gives 5.404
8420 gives 5.449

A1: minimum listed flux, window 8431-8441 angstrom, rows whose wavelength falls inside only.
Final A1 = 5.075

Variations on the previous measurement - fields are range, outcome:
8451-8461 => 5.286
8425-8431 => 5.394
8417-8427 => 5.404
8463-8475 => 5.057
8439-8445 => 5.081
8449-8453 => 5.374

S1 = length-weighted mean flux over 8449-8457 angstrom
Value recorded 5.46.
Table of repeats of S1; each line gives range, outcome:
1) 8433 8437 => 5.11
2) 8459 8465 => 5.34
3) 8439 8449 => 5.19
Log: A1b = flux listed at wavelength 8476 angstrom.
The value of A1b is 5.059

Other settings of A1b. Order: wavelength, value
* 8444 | 5.199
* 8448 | 5.3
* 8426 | 5.475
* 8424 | 5.428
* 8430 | 5.394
